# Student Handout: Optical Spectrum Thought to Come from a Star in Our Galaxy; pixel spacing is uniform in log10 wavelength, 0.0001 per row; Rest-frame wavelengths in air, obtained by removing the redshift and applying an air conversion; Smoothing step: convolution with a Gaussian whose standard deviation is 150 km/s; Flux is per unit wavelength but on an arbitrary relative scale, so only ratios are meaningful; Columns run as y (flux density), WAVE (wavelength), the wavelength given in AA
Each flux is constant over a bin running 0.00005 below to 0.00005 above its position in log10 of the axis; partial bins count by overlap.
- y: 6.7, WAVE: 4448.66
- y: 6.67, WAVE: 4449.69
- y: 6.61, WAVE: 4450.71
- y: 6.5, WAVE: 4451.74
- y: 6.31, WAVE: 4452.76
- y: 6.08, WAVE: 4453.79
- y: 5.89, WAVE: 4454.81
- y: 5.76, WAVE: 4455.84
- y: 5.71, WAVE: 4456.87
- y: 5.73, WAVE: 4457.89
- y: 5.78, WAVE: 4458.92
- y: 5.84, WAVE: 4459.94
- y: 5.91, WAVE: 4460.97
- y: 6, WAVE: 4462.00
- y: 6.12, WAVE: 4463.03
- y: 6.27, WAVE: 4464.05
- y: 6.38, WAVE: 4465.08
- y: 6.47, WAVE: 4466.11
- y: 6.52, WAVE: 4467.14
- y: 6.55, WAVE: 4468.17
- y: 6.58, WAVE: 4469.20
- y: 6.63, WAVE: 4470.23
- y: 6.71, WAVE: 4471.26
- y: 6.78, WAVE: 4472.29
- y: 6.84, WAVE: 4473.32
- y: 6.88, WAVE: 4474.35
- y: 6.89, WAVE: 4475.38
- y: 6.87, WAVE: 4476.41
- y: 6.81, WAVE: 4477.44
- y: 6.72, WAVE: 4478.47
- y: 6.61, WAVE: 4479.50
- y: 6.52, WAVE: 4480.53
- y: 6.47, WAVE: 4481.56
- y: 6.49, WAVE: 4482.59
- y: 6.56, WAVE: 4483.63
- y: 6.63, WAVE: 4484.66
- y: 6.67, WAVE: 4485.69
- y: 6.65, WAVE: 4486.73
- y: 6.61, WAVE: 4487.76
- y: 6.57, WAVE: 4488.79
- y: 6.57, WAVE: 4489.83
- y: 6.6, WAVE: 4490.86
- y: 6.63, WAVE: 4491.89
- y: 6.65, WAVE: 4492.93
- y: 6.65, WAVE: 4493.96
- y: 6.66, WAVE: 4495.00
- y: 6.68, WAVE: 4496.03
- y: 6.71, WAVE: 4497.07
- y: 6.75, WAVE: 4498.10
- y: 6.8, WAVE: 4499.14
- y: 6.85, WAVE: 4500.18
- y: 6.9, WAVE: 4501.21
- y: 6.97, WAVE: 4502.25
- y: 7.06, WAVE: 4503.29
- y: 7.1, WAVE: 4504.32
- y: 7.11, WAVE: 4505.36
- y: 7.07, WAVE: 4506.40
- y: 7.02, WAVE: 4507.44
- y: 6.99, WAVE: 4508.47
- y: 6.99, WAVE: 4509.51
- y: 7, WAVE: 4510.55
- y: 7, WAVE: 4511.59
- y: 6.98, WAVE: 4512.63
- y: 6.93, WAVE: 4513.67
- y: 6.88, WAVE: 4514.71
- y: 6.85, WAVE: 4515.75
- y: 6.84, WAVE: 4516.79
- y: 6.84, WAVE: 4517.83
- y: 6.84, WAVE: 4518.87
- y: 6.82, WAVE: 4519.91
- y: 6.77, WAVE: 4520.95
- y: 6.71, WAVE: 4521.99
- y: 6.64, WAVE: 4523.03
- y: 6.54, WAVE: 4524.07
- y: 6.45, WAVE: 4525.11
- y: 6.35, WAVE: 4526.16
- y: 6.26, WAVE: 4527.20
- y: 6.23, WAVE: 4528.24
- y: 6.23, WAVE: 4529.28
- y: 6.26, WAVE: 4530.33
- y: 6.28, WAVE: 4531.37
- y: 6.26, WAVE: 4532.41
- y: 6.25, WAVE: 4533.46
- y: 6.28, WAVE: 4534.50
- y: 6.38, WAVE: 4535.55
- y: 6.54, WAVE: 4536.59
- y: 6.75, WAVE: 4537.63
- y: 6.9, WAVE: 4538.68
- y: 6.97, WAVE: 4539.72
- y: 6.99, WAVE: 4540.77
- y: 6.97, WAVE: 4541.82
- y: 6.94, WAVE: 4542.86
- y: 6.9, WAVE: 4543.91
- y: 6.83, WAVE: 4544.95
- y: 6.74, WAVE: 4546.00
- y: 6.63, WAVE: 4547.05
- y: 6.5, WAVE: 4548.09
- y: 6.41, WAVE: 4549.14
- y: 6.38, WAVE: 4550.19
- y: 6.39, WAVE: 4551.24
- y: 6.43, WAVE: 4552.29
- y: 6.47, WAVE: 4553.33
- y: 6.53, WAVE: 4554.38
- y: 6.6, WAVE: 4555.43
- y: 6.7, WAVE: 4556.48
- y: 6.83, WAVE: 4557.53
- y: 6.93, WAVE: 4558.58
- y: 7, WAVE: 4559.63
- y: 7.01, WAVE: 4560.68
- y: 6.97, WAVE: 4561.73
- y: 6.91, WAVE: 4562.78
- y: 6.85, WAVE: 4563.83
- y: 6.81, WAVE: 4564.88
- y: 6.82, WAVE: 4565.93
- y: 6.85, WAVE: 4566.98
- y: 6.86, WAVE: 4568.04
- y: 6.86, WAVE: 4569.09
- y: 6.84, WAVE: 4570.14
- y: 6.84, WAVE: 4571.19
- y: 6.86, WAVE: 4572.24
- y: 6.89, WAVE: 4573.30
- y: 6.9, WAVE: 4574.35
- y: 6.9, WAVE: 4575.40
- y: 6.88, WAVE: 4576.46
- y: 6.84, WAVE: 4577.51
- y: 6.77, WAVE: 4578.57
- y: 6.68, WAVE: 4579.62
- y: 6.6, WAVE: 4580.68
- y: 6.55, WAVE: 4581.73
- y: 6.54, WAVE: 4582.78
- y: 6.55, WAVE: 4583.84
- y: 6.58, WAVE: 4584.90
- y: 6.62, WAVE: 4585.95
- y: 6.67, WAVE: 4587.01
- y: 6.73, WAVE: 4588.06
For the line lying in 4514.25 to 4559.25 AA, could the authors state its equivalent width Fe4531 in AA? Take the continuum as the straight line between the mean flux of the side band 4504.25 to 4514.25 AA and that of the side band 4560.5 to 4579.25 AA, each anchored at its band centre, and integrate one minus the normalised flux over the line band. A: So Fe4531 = 2.2 AA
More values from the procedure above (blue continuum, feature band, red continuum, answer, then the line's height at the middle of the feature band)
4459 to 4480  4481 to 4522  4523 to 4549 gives -1.7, 6.53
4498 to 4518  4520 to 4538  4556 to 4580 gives 1.3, 6.92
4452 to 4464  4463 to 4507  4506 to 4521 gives -1.9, 6.42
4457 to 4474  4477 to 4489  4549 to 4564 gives -0.4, 6.39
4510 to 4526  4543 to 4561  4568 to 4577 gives 0.5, 6.84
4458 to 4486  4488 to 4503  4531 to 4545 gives -0.4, 6.55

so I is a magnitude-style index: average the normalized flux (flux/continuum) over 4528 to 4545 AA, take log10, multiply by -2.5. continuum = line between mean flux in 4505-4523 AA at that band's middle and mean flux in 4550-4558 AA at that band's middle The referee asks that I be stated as 0.02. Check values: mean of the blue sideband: 6.91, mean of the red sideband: 6.55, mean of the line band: 6.59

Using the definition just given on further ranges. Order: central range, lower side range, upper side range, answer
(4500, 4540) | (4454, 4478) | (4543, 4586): -0.027 mag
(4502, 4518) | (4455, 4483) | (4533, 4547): -0.063 mag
